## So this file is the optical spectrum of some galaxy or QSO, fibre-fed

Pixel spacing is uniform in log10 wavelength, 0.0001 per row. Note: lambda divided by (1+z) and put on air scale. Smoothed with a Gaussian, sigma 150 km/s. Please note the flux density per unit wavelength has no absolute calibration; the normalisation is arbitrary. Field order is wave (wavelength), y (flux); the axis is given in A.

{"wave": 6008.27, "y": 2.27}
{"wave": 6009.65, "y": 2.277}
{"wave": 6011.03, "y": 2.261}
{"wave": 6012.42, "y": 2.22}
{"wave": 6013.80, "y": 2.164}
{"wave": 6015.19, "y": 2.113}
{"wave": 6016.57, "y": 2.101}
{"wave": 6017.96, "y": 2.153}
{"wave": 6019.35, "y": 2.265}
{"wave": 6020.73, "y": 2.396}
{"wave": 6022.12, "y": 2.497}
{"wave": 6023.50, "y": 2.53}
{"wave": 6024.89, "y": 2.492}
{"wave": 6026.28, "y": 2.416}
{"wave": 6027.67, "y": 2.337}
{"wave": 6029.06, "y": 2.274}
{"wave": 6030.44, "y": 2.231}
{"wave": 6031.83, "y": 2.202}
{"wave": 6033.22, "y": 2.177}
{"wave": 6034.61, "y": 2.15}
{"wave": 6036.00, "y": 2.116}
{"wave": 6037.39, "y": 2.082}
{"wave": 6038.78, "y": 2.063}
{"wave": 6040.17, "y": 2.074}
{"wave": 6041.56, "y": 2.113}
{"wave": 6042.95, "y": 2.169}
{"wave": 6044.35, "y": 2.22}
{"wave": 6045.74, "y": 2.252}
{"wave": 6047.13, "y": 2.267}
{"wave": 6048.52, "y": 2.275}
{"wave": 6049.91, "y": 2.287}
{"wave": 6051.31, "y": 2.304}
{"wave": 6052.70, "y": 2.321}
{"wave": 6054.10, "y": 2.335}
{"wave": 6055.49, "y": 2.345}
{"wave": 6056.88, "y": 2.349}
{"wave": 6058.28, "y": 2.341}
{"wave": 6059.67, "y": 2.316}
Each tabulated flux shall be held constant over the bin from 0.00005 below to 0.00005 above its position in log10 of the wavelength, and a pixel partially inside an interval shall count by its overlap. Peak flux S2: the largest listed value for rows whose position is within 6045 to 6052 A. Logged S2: 2.304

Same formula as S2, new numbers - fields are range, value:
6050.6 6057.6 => 2.349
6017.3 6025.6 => 2.53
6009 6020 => 2.277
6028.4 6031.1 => 2.274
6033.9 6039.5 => 2.15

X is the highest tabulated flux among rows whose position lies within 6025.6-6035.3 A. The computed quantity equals 2.416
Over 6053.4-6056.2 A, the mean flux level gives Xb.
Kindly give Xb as 2.34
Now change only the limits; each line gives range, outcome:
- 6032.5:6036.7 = 2.15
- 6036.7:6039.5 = 2.07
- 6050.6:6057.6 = 2.33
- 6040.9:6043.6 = 2.14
